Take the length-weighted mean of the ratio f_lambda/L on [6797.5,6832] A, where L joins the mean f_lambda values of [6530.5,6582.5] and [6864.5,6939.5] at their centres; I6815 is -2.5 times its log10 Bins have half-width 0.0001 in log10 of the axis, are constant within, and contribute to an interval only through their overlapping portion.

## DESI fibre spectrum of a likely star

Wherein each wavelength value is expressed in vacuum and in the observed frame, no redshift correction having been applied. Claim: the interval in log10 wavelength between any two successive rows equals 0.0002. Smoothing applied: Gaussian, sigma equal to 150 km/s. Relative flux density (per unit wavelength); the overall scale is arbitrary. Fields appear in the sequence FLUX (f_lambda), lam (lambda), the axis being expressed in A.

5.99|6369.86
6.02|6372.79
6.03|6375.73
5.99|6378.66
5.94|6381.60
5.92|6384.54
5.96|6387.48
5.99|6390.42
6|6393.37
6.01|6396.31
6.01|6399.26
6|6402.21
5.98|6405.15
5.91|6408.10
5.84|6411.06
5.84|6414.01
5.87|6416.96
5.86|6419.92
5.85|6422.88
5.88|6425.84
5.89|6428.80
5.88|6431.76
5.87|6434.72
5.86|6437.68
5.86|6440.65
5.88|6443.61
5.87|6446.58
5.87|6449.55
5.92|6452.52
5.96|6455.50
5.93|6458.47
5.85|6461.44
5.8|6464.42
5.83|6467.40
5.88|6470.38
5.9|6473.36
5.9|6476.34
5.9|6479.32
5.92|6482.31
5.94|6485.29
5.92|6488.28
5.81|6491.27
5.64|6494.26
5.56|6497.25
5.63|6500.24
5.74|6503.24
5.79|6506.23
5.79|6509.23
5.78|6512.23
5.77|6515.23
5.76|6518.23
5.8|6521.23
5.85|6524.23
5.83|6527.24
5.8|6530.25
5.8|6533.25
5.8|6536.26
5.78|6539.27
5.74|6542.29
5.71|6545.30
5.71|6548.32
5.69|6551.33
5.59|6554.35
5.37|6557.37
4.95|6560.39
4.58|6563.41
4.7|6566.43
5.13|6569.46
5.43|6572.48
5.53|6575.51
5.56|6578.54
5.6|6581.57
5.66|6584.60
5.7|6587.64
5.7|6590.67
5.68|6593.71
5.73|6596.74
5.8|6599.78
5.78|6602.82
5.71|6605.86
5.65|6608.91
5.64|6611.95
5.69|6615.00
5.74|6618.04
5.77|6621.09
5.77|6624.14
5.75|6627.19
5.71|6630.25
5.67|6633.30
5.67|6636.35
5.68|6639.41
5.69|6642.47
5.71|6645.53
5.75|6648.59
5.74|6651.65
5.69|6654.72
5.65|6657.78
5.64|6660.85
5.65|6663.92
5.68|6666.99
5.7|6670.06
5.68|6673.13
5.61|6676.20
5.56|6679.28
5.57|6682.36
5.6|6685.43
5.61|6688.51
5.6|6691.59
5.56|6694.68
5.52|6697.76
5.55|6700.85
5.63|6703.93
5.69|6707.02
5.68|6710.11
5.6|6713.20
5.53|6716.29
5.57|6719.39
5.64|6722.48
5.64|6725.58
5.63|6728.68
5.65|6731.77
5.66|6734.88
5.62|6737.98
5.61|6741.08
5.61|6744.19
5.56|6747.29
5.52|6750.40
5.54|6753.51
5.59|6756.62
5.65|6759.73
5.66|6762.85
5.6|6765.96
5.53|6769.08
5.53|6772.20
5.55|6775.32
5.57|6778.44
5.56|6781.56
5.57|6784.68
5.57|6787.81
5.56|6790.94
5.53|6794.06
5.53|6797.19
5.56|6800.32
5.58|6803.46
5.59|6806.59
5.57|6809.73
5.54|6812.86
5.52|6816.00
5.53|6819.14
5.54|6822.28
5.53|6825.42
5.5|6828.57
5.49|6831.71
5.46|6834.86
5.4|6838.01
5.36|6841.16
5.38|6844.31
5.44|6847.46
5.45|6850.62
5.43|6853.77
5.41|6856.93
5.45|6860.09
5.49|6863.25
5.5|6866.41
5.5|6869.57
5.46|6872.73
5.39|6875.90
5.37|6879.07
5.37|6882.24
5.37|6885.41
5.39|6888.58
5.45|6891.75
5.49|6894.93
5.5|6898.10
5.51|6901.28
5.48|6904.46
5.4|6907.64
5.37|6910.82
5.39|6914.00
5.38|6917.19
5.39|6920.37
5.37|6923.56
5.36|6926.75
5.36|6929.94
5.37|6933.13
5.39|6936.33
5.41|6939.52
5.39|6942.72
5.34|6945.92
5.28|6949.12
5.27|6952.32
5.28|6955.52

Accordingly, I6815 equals -0.023 mag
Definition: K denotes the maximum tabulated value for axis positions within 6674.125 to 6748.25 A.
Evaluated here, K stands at 5.69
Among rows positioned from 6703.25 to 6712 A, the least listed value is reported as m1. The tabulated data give 5.63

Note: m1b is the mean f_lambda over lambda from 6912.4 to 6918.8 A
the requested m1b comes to 5.39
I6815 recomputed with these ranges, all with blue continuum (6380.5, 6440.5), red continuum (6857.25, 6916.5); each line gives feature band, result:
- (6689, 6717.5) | 0.00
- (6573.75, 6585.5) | 0.03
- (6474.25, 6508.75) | 0.01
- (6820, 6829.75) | 0.00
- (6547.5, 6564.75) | 0.09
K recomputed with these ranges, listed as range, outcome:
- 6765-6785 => 5.6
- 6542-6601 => 5.8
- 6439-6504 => 5.96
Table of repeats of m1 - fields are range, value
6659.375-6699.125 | 5.52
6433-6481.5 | 5.8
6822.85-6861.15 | 5.36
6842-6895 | 5.37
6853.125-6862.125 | 5.41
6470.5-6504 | 5.56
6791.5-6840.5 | 5.4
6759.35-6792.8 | 5.53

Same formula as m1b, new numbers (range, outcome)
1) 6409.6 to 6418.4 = 5.85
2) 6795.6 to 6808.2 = 5.56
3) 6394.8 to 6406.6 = 6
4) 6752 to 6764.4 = 5.61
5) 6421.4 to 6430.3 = 5.87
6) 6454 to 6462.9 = 5.91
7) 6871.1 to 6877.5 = 5.42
